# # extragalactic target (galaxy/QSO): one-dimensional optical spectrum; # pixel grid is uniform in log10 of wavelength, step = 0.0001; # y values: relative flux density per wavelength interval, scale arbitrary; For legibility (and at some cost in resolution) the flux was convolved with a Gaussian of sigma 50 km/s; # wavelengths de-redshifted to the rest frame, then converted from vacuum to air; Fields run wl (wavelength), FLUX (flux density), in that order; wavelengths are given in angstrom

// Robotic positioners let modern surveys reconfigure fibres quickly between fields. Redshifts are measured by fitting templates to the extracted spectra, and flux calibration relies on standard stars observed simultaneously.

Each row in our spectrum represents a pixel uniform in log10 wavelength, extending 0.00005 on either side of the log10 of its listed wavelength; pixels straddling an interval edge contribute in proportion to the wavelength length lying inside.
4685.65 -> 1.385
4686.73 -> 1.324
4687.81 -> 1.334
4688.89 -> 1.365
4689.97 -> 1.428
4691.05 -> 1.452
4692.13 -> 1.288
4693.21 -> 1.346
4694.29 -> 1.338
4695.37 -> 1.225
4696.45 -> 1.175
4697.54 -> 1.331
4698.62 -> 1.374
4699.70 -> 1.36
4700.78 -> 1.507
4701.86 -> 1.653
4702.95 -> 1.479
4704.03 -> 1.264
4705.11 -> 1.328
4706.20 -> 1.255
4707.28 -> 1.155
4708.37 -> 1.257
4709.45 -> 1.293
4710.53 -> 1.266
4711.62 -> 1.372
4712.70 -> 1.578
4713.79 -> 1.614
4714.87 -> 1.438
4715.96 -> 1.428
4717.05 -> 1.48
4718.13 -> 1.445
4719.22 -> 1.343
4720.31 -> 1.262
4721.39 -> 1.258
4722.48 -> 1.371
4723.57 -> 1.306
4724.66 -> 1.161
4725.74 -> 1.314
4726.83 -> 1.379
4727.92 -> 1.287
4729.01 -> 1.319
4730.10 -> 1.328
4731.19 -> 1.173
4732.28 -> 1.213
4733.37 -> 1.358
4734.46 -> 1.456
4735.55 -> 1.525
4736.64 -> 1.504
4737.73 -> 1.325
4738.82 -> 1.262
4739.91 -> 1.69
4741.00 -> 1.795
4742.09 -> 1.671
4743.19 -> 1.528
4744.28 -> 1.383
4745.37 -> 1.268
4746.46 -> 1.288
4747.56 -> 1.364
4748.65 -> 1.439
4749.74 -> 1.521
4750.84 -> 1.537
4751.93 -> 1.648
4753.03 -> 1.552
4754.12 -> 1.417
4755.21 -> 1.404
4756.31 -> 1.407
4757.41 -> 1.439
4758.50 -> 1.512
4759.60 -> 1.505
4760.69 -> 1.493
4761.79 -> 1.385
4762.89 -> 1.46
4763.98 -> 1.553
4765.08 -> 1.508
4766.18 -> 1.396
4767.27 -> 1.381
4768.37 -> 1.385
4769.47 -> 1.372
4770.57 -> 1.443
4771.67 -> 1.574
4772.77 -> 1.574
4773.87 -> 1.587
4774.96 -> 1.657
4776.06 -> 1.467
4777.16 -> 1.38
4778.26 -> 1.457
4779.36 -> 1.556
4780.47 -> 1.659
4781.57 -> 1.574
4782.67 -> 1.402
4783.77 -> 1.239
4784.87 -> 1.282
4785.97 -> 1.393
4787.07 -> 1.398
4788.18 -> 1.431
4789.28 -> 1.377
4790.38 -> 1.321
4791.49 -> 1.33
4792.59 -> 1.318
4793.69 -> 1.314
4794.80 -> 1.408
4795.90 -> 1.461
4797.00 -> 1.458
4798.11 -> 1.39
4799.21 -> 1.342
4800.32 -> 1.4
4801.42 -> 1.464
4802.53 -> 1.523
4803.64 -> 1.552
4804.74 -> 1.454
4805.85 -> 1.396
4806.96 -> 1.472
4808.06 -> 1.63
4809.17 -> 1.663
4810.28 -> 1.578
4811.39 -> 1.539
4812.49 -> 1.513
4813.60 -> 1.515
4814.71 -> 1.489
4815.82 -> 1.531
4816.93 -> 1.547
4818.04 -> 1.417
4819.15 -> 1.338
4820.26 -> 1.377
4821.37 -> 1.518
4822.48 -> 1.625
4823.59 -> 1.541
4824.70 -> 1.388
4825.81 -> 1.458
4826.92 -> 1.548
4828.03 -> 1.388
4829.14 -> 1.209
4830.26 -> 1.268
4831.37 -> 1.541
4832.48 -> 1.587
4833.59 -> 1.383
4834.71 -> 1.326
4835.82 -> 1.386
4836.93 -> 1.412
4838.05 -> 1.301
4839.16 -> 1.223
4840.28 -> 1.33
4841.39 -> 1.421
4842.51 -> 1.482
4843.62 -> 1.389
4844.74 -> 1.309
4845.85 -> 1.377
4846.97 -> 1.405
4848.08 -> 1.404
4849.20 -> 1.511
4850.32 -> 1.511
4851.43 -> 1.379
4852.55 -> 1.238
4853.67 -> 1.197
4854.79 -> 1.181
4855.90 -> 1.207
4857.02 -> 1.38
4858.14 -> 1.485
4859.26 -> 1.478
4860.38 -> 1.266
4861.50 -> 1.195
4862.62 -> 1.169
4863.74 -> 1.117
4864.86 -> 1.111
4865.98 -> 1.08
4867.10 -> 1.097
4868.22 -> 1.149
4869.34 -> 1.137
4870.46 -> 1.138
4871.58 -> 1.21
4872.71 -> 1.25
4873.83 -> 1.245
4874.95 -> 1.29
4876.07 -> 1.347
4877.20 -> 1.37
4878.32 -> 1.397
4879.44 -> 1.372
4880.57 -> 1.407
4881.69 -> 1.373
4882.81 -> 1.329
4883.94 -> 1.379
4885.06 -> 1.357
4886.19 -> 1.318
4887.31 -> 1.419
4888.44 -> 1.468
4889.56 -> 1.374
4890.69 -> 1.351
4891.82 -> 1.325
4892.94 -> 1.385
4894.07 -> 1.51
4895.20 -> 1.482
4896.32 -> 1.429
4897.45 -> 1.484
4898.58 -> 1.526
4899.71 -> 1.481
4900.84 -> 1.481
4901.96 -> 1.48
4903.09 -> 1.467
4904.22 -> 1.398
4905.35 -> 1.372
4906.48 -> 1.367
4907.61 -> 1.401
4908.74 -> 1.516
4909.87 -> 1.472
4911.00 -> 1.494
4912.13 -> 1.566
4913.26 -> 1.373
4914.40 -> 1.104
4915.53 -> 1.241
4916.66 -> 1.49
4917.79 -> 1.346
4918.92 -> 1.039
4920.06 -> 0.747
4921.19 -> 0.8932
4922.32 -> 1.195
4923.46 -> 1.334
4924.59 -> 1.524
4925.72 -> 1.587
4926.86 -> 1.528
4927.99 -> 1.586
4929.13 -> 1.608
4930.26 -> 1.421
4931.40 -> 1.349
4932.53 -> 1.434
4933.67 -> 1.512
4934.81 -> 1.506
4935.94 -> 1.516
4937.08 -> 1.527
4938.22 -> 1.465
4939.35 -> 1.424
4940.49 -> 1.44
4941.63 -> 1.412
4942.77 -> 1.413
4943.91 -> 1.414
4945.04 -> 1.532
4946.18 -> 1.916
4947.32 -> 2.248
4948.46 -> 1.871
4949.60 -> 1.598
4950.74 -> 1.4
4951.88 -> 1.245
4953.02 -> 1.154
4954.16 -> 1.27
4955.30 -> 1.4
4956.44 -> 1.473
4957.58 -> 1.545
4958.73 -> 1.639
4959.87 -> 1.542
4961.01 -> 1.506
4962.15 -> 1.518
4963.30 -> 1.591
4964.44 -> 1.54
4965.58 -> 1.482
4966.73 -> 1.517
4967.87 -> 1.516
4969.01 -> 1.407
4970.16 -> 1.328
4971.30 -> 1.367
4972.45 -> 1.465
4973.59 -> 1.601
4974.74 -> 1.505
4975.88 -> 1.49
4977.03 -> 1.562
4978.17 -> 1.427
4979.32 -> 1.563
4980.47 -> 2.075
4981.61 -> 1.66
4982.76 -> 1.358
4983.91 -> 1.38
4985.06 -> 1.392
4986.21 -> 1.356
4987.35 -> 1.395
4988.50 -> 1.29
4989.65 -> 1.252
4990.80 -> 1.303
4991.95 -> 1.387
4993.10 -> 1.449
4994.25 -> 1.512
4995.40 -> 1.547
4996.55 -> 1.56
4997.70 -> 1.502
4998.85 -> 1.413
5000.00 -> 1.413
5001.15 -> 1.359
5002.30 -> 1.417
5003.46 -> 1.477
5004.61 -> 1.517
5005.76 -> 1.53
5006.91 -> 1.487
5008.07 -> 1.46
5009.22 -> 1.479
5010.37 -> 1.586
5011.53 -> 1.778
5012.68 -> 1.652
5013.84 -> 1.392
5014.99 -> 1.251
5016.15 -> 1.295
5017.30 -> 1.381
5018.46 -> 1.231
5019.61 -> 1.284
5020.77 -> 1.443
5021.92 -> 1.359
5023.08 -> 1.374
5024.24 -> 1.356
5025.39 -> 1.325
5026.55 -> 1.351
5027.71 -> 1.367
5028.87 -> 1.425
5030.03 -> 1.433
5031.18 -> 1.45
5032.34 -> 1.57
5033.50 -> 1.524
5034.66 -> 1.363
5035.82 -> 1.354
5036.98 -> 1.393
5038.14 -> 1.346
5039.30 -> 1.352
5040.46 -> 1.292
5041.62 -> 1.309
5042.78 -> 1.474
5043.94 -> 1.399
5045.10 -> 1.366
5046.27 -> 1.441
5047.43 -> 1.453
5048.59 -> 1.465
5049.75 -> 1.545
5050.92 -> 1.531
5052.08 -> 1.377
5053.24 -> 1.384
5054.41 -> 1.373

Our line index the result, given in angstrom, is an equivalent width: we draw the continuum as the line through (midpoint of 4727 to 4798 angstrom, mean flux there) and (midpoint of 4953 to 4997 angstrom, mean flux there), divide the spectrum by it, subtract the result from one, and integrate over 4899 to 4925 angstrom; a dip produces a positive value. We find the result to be 2.22 angstrom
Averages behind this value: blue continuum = 1.44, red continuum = 1.47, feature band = 1.34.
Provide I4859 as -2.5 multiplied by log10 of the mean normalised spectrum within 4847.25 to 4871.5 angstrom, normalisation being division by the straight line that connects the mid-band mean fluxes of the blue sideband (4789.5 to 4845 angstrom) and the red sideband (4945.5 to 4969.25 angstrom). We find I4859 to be 0.166 mag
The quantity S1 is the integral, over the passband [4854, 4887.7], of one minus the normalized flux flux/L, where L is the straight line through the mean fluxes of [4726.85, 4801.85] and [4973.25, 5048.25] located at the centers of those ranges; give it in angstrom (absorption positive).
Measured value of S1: 3.82 angstrom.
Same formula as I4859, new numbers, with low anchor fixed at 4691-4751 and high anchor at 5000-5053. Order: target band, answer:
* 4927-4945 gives -0.05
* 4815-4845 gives -0.02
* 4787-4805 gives -0.01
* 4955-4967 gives -0.08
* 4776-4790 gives -0.03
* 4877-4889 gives 0.02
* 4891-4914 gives -0.03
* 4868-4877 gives 0.14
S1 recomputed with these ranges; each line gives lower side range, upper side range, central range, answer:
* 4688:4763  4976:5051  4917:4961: -0.7 angstrom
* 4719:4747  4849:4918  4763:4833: -4.9 angstrom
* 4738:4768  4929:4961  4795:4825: -0.1 angstrom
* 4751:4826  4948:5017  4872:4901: 1.6 angstrom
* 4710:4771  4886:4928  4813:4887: 2.4 angstrom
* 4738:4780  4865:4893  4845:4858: -0.1 angstrom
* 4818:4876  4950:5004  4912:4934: 1.1 angstrom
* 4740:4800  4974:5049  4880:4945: 1.9 angstrom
